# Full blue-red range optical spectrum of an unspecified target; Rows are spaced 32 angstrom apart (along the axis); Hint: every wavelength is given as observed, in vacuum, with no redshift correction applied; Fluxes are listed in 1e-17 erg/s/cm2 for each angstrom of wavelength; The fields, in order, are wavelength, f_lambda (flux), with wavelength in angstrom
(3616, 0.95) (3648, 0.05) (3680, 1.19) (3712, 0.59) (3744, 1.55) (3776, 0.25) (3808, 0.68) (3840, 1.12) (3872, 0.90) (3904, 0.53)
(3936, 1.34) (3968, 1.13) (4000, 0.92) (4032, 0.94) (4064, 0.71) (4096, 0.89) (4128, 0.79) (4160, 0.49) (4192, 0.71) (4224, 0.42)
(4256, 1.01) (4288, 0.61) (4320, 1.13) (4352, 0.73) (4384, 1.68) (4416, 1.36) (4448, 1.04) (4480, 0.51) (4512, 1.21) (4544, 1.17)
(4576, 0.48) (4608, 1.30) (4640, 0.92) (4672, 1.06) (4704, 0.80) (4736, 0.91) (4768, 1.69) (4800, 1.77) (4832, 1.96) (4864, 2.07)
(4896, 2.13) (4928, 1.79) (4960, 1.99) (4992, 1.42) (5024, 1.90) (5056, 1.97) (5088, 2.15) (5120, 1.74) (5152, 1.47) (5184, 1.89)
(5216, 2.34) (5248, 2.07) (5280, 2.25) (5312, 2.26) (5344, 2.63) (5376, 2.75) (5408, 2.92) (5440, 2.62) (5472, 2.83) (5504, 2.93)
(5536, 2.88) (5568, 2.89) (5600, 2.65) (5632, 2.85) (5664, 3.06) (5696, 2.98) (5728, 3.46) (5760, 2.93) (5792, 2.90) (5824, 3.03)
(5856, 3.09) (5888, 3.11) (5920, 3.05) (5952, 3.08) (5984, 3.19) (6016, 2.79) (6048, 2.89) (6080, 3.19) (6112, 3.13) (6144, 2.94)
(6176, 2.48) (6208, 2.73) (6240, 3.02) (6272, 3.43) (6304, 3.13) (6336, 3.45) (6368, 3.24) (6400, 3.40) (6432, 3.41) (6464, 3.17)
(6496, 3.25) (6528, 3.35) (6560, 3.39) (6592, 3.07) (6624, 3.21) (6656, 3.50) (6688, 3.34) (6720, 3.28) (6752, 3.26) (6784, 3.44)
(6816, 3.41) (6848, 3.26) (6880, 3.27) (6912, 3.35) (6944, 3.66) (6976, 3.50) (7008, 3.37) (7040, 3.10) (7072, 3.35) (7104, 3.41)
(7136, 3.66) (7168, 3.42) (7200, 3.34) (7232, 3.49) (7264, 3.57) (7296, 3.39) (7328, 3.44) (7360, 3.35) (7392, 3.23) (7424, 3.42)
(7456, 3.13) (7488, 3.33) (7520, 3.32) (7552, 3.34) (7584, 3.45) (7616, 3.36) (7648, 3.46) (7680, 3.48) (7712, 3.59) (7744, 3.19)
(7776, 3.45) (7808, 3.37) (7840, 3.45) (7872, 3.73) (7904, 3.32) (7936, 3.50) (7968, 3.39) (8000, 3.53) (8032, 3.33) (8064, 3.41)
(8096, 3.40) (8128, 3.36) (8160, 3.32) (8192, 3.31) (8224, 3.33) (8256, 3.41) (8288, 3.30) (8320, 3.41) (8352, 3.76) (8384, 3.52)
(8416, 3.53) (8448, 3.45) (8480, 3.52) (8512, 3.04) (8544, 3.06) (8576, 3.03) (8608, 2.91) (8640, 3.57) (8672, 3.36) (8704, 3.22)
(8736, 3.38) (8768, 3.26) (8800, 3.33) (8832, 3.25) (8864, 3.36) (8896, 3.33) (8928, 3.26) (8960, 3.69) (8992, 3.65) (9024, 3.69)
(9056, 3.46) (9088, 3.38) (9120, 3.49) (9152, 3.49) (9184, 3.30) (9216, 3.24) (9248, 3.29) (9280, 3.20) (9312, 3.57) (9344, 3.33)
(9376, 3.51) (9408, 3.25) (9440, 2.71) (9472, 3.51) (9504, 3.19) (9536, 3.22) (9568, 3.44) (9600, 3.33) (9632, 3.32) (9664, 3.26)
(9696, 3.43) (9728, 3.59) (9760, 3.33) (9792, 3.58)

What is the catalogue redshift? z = 0.20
